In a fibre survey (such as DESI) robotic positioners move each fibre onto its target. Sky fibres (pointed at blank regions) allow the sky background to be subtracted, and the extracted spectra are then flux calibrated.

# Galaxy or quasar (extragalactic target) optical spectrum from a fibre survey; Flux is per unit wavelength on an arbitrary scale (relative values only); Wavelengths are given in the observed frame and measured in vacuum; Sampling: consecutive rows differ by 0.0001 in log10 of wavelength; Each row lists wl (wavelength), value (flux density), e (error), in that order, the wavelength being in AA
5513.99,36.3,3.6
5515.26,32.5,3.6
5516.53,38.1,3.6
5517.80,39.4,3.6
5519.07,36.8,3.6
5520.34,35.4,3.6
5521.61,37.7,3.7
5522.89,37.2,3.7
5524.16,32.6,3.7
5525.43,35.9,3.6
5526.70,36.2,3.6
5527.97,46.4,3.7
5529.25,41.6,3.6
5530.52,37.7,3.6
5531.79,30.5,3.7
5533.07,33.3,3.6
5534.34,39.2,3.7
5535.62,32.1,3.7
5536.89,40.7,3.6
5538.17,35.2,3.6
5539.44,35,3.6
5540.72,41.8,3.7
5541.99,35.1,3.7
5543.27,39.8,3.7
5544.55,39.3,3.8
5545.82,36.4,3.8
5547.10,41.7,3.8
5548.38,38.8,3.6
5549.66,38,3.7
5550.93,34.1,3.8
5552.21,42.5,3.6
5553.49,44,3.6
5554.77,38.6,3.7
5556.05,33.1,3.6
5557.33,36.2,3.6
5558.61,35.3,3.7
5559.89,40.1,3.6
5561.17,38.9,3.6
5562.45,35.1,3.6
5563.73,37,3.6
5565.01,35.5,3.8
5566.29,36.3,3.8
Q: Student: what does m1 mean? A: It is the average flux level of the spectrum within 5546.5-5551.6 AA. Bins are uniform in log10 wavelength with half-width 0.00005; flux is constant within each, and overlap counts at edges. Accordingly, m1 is 38.2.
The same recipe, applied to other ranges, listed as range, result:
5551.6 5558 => 38.8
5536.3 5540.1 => 36.9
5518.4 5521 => 36.2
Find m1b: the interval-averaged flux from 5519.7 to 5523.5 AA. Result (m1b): 36.7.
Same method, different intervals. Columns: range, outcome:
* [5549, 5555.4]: 39.4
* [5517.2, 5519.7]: 38.1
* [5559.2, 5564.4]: 37.8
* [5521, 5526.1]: 35.8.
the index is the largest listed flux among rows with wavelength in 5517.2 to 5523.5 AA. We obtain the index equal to 39.4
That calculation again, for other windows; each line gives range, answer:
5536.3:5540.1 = 40.7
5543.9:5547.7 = 41.7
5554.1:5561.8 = 40.1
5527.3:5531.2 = 46.4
